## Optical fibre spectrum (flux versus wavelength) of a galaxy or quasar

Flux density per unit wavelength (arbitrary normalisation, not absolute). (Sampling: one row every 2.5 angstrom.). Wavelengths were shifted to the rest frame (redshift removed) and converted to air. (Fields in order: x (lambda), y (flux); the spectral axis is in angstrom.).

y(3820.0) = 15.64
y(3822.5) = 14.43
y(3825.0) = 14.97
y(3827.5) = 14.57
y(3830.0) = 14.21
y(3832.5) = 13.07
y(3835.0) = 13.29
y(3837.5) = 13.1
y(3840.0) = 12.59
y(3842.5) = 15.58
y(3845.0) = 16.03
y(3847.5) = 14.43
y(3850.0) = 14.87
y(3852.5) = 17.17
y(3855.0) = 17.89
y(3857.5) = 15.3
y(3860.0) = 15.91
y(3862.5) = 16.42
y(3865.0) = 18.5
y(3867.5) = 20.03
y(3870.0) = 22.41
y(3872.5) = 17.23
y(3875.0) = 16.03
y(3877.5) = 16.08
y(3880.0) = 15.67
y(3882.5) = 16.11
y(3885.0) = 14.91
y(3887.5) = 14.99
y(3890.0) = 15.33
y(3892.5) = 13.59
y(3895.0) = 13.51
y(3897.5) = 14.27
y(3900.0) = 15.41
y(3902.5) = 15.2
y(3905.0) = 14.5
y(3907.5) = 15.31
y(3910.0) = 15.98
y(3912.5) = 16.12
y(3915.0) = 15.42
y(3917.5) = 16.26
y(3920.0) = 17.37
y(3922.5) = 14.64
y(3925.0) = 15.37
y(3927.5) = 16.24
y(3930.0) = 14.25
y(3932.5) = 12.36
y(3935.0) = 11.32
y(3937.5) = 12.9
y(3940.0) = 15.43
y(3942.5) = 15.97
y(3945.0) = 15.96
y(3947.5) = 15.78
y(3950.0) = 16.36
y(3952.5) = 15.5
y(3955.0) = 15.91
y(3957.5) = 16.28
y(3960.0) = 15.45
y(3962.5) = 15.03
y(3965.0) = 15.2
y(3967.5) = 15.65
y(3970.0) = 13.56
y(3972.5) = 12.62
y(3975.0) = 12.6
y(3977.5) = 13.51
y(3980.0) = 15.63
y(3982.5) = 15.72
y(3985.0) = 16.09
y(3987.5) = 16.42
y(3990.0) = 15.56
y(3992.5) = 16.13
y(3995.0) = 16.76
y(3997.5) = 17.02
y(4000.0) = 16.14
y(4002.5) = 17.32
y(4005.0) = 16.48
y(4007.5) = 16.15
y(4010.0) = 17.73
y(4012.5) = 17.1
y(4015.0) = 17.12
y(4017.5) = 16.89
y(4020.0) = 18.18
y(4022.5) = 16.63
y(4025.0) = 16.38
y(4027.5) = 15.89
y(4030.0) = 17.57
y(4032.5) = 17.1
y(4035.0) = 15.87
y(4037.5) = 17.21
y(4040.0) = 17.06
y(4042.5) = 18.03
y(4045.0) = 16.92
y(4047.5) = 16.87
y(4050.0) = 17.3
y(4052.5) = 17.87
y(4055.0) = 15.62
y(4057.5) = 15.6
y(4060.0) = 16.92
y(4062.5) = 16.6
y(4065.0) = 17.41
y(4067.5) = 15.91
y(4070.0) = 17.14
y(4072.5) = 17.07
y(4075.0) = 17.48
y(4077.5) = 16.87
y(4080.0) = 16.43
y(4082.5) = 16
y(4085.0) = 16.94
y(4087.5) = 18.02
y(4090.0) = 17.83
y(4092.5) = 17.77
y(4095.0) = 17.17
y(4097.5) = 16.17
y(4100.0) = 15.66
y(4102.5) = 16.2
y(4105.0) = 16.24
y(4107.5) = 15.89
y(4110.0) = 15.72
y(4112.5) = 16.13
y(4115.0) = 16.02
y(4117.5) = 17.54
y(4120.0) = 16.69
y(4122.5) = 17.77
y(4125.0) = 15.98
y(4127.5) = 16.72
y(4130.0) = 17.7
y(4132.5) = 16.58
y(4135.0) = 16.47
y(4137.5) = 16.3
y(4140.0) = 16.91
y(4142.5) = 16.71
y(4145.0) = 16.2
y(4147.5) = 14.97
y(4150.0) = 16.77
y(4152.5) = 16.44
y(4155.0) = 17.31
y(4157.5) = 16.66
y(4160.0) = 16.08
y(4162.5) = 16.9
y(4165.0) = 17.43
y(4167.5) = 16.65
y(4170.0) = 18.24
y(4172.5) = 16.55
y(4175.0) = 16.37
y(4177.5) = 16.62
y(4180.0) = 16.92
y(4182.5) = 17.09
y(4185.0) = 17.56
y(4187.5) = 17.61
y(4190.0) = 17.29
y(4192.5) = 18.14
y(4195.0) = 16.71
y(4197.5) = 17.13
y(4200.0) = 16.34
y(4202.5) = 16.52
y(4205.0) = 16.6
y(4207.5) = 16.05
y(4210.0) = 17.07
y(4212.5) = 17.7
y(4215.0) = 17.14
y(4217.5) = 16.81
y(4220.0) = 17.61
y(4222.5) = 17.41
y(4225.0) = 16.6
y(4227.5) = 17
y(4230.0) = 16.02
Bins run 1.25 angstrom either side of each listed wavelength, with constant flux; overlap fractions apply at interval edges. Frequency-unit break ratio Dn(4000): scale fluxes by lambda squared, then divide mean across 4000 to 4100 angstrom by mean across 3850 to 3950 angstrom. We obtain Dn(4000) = 1.16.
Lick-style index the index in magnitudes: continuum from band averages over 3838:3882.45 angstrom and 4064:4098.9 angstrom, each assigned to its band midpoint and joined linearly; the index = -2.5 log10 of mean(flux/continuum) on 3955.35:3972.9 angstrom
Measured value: 0.12 mag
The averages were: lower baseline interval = 16.5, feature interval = 15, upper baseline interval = 17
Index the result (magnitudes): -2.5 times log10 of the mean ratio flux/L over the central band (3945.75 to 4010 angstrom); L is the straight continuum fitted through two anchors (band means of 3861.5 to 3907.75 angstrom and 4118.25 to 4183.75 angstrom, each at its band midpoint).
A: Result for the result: 0.049 mag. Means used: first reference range 16.1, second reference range 16.7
